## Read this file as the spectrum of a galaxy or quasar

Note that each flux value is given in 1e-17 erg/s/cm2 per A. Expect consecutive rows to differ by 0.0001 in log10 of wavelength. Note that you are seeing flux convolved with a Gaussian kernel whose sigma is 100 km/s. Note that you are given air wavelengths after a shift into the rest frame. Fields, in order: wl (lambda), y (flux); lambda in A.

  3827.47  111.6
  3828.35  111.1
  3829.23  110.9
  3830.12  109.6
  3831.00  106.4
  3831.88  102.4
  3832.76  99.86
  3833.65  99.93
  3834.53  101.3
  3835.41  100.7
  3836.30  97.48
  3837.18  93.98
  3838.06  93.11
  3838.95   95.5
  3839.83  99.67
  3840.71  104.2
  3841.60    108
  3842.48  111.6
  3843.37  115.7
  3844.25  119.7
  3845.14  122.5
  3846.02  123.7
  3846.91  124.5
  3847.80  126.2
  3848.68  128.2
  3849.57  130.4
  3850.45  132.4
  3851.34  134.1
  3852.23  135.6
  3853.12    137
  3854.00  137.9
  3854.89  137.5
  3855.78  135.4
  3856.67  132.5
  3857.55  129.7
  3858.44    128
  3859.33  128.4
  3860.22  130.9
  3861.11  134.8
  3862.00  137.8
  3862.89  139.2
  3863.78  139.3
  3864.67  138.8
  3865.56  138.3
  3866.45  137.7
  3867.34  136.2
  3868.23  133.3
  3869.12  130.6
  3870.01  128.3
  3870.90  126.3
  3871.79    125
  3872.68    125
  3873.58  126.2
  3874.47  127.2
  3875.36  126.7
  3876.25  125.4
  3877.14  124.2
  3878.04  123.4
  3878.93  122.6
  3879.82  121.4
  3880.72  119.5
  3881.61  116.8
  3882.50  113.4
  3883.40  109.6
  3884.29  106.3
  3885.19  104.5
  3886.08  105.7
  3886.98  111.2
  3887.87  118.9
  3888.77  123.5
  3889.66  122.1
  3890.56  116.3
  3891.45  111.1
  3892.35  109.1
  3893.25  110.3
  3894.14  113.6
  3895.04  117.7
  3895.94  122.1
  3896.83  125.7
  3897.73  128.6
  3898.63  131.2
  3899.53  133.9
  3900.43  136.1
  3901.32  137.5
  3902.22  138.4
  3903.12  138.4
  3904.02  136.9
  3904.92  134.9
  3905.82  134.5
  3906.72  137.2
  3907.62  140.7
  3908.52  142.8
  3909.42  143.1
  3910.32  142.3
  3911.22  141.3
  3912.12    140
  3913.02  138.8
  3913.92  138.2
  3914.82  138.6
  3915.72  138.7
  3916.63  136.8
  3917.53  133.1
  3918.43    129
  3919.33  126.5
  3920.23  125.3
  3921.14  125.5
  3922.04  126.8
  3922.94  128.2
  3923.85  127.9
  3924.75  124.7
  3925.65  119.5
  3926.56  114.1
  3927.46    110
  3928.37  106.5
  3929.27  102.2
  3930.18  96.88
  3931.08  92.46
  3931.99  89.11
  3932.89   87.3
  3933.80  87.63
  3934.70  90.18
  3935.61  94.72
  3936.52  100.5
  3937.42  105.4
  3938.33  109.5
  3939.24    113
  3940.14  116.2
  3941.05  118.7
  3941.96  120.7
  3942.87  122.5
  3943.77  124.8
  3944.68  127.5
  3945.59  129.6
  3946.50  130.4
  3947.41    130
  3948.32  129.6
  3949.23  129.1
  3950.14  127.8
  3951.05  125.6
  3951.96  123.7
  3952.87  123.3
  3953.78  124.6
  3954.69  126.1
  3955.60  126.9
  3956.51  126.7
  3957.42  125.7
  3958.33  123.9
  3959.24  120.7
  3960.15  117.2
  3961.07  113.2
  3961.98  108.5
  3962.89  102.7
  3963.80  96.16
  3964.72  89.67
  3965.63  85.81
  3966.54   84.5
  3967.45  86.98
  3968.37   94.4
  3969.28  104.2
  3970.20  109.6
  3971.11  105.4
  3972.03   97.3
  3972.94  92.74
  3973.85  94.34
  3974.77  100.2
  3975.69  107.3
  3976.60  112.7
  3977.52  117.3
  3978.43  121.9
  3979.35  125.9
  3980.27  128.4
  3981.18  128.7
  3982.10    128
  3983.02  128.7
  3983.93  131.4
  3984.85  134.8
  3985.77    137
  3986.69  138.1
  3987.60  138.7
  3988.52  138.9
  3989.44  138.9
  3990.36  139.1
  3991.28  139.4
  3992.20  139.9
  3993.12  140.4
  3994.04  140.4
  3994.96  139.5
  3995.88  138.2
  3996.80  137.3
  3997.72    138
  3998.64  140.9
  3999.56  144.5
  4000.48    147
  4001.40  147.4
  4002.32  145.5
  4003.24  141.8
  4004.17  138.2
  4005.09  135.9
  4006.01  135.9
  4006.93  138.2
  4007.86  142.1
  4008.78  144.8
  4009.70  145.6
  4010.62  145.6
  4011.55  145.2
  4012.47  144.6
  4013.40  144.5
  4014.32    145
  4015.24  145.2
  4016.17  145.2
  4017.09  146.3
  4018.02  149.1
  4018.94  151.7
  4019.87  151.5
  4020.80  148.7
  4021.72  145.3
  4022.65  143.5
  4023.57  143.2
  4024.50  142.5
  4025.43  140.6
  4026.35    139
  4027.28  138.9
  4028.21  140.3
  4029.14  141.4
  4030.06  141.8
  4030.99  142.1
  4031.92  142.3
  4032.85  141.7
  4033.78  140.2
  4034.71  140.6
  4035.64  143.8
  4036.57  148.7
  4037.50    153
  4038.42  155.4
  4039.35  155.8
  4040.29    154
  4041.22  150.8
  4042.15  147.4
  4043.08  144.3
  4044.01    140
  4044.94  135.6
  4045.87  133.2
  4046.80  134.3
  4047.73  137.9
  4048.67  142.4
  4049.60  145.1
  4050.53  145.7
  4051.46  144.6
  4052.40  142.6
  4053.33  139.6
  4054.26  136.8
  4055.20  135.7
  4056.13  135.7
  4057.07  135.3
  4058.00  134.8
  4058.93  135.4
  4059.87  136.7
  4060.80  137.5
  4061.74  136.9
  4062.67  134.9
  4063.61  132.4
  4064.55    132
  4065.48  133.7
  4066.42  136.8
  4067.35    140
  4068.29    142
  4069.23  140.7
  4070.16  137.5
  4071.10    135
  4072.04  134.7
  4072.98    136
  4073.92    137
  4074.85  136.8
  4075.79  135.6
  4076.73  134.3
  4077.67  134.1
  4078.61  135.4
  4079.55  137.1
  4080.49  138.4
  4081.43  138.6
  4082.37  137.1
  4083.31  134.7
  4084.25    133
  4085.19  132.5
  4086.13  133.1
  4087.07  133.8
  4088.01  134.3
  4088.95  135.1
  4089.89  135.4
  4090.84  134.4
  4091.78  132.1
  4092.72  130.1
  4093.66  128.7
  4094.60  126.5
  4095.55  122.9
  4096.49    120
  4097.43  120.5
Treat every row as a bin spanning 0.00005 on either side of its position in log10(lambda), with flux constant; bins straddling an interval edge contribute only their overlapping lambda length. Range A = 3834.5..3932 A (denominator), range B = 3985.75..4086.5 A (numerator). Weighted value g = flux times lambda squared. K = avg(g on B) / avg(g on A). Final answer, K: 1.2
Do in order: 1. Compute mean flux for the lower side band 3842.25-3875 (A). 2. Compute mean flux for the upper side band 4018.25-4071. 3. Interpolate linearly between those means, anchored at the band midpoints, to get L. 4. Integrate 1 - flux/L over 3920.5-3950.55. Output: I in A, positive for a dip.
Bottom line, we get 4.70 A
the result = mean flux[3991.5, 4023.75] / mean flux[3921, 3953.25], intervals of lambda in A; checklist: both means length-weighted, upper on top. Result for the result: 1.25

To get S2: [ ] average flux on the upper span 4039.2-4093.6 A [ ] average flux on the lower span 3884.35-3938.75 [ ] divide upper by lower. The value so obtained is 1.13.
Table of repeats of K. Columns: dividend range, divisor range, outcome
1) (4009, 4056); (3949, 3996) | 1.24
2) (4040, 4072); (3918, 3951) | 1.28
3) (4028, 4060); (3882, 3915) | 1.21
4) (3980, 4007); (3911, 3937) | 1.22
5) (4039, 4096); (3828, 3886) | 1.26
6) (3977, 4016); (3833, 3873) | 1.20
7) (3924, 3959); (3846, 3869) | 0.90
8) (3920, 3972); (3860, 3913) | 0.91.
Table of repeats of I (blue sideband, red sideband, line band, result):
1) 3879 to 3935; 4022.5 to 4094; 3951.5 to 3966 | 1.5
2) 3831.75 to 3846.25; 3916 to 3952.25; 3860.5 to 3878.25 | -3.7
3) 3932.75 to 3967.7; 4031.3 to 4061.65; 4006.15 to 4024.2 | -1.7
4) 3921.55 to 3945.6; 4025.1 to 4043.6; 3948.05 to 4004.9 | 1.0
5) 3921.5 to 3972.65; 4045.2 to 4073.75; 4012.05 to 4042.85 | -3.6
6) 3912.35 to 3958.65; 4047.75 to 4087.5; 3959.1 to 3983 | 3.3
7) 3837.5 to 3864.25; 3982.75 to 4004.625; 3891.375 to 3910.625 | -0.1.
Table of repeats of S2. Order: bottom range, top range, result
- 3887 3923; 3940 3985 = 0.89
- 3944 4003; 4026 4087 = 1.13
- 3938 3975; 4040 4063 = 1.23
